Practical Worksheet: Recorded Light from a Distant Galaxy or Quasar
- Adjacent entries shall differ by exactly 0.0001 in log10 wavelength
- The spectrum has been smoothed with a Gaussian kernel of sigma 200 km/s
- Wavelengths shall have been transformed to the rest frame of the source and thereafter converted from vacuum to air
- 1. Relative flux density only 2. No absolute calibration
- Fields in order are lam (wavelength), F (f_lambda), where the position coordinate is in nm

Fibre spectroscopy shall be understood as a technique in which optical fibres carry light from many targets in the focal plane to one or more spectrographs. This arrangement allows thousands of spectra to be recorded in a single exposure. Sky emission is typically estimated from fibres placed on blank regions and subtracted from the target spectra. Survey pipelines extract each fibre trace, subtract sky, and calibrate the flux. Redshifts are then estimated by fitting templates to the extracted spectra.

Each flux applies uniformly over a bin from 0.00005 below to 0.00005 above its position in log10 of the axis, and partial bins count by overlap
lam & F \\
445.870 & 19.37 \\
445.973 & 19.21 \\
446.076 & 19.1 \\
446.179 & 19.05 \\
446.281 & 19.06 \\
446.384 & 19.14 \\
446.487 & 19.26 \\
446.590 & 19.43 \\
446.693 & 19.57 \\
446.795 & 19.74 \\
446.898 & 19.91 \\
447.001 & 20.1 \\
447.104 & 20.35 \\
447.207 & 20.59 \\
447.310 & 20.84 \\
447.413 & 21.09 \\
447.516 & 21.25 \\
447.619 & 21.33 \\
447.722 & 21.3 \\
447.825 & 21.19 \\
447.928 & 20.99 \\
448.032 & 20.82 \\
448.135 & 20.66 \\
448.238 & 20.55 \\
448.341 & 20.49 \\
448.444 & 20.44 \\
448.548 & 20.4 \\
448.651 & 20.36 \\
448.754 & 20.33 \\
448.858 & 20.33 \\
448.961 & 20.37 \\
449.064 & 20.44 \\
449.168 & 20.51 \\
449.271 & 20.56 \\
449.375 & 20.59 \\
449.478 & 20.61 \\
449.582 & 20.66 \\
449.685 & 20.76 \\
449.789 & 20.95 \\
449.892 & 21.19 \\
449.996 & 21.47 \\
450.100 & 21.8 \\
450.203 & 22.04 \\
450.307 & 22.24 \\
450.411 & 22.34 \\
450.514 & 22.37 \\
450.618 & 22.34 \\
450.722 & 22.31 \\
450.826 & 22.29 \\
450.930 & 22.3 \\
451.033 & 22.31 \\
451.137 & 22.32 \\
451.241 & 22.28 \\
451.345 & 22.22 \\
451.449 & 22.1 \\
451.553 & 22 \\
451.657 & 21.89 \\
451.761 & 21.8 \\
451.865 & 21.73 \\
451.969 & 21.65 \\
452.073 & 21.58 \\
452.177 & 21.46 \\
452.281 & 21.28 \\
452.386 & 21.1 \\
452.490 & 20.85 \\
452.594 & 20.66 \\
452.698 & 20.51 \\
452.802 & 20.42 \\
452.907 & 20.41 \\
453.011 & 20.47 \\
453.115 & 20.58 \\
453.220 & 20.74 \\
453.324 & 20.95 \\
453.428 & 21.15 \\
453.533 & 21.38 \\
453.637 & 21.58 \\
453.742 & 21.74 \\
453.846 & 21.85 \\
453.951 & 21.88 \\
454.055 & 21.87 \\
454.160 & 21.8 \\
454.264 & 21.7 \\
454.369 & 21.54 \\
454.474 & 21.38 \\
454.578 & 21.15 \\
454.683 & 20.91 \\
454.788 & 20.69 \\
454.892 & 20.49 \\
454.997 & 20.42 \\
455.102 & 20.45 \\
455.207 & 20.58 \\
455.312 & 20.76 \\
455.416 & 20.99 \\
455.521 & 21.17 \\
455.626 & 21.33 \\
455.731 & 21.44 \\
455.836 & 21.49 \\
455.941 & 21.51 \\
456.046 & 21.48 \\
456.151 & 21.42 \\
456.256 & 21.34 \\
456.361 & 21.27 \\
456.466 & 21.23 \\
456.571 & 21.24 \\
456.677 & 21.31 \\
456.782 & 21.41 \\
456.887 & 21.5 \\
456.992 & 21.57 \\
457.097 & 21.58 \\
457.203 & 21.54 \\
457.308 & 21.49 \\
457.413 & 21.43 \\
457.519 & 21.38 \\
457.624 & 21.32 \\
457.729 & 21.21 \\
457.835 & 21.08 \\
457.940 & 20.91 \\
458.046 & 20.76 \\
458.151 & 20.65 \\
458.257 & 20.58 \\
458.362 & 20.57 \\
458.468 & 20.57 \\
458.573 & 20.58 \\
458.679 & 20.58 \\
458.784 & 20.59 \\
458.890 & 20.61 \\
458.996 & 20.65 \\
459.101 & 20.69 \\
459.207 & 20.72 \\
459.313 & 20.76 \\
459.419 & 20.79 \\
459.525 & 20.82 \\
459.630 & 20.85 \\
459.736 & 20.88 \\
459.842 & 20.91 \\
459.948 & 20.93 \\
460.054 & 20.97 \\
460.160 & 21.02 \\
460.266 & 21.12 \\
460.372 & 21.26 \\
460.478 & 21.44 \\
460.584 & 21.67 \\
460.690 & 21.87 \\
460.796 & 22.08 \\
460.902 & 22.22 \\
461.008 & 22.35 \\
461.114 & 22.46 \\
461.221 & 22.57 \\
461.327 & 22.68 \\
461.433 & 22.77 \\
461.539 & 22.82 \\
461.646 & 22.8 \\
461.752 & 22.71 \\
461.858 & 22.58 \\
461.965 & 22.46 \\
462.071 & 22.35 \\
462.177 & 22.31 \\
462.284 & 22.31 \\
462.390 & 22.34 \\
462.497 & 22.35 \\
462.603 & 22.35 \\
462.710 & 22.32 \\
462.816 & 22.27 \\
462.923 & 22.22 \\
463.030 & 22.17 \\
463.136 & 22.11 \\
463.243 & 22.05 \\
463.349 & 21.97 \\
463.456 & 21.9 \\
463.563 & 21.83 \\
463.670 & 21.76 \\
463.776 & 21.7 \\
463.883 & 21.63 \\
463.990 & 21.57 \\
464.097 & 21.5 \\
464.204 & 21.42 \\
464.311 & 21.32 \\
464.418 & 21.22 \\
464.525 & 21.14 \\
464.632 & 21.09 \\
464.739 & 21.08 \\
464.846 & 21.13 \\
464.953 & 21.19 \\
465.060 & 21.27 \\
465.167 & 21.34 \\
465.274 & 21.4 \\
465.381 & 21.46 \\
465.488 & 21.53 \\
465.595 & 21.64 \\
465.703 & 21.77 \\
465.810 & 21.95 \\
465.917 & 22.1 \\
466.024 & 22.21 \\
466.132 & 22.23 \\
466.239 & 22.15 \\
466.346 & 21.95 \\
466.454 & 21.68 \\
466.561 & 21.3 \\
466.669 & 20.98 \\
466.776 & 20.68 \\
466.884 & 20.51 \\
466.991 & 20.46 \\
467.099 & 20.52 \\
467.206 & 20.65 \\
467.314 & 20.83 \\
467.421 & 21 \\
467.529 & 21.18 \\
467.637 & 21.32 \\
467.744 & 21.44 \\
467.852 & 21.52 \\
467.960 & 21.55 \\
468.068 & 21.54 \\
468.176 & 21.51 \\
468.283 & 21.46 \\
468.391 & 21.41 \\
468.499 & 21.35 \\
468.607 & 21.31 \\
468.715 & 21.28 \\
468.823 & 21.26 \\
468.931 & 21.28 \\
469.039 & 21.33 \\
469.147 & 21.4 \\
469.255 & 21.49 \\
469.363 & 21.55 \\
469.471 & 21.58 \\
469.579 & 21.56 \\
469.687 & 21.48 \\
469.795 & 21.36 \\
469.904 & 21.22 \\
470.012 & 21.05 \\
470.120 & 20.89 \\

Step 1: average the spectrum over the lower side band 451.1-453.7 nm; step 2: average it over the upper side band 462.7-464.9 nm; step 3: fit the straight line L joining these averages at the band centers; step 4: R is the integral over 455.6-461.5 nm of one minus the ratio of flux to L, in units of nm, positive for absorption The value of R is 0.06 nm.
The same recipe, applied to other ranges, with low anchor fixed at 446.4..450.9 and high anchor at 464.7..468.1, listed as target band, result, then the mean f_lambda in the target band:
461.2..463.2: -0.11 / 22.4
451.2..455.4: -0.05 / 21.2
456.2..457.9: -0.02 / 21.4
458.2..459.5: 0.03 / 20.6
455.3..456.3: -0.01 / 21.3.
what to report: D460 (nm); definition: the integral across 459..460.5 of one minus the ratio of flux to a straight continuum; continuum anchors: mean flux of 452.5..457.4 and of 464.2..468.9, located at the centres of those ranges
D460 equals 0.02 nm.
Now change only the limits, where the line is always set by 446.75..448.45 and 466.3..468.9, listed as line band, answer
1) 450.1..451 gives -0.06 nm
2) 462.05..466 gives -0.12 nm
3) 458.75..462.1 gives -0.09 nm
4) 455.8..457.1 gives -0.03 nm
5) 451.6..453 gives -0.02 nm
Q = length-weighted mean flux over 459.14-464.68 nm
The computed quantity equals 21.8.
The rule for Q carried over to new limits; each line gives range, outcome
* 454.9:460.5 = 21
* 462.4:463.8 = 22.1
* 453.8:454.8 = 21.5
